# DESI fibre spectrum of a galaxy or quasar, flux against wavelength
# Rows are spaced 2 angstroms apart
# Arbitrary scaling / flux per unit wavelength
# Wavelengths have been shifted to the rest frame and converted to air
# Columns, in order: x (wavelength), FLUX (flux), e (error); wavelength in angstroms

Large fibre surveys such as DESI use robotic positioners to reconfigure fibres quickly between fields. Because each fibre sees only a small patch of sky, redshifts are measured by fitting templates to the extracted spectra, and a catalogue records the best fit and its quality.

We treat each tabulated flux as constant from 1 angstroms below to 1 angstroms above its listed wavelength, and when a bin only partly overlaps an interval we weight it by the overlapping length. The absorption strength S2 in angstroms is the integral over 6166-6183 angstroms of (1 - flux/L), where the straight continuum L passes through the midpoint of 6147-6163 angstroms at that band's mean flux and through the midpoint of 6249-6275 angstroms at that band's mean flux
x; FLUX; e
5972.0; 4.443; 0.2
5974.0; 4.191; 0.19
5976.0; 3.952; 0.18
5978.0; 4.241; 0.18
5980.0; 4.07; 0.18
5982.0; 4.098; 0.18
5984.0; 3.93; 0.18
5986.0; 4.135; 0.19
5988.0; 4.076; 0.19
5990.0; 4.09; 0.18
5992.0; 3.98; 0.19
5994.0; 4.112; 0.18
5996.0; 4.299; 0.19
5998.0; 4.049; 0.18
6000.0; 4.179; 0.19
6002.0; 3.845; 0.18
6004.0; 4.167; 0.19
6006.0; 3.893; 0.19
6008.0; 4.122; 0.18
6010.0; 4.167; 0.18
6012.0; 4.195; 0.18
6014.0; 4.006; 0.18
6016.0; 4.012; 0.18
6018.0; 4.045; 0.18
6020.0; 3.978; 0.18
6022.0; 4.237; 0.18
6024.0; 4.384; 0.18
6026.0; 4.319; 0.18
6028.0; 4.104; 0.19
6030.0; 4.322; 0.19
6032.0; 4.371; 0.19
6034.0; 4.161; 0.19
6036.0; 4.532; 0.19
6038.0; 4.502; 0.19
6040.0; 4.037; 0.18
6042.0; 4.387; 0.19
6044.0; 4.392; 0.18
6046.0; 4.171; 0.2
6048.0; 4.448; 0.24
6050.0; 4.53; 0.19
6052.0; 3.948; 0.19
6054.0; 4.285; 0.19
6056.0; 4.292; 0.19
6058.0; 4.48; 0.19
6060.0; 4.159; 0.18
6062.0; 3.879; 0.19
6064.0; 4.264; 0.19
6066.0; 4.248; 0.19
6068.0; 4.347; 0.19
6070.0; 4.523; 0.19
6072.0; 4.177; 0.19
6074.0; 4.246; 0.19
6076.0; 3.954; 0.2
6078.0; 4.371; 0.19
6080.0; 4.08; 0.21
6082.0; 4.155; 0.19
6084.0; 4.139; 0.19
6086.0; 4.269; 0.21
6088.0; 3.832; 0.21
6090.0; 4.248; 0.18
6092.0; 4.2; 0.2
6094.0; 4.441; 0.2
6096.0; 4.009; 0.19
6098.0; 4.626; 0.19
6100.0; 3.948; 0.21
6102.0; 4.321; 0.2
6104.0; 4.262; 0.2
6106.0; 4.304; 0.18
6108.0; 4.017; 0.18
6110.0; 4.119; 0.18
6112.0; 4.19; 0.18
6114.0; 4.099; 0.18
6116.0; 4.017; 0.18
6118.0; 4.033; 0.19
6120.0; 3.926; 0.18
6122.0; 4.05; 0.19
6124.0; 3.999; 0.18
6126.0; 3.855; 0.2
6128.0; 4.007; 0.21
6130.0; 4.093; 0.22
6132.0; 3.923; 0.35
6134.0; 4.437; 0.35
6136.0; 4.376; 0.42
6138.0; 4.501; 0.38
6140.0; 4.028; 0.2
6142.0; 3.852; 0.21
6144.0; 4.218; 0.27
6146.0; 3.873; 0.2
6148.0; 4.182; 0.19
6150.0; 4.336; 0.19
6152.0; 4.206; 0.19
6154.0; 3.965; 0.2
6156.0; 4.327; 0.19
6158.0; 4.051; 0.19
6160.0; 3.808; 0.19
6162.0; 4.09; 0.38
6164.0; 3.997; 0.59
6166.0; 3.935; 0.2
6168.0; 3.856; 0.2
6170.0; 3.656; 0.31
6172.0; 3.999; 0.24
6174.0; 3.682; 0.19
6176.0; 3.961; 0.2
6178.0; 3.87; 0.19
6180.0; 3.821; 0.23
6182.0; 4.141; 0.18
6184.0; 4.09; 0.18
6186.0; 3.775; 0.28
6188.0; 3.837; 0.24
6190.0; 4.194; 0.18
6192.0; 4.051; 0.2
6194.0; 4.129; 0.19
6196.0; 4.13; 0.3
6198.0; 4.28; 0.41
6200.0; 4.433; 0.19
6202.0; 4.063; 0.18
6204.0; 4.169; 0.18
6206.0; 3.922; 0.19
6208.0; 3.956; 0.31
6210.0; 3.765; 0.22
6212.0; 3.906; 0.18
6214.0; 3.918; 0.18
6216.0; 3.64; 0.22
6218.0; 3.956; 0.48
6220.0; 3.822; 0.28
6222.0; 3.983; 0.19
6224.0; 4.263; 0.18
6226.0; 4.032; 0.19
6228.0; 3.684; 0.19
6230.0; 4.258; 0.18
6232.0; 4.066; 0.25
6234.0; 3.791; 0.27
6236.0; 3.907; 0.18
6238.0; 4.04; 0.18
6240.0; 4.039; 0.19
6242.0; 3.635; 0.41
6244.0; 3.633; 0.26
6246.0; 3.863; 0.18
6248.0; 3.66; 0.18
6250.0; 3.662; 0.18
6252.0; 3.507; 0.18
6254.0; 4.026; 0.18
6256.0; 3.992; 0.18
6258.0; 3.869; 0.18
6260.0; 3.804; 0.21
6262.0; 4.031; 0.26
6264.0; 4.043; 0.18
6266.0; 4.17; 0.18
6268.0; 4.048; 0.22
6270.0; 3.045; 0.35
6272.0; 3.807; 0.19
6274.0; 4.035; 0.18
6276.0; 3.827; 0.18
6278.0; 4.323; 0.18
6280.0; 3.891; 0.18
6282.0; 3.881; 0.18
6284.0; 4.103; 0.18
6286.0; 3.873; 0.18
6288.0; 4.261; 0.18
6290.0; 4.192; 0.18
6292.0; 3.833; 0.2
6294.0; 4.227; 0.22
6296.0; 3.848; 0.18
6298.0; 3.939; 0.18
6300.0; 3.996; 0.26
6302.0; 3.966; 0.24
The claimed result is 0.8 angstroms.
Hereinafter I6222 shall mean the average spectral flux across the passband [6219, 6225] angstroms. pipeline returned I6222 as 4.02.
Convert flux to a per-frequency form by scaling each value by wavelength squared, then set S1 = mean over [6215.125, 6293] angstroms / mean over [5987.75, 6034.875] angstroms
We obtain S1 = 1.0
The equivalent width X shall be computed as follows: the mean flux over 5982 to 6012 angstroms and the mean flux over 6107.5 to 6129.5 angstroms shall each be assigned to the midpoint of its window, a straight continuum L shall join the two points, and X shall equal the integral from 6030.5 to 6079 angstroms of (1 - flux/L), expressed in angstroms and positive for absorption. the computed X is -2.7 angstroms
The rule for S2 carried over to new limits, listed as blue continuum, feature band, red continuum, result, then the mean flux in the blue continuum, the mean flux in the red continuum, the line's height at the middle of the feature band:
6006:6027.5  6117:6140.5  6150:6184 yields -0.5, 4.13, 3.98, 4.02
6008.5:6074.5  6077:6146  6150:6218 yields -0.3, 4.25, 3.99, 4.12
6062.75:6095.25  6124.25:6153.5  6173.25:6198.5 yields -0.3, 4.21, 3.99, 4.09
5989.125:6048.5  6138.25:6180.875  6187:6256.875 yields 0.3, 4.18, 3.95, 4.02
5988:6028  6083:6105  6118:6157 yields -0.5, 4.11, 4.11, 4.11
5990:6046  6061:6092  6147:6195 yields -0.6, 4.18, 4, 4.11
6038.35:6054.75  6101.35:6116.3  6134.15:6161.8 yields 0.1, 4.28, 4.14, 4.2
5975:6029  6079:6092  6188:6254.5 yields -0.3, 4.1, 3.95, 4.04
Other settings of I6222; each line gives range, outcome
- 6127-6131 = 4.05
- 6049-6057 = 4.26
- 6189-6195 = 4.12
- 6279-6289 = 4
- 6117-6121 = 3.98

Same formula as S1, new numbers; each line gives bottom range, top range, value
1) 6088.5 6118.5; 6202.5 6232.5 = 0.98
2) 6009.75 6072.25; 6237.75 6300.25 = 0.99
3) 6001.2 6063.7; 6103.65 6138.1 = 1.01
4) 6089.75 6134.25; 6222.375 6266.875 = 0.99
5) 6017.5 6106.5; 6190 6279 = 0.98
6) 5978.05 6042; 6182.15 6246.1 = 1.03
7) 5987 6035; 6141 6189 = 1.01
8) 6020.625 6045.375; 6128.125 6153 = 1.00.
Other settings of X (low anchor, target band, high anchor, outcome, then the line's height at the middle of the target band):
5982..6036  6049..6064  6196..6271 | -0.5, 4.08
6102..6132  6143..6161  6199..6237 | -0.3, 4.04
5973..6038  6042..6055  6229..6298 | -0.6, 4.1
